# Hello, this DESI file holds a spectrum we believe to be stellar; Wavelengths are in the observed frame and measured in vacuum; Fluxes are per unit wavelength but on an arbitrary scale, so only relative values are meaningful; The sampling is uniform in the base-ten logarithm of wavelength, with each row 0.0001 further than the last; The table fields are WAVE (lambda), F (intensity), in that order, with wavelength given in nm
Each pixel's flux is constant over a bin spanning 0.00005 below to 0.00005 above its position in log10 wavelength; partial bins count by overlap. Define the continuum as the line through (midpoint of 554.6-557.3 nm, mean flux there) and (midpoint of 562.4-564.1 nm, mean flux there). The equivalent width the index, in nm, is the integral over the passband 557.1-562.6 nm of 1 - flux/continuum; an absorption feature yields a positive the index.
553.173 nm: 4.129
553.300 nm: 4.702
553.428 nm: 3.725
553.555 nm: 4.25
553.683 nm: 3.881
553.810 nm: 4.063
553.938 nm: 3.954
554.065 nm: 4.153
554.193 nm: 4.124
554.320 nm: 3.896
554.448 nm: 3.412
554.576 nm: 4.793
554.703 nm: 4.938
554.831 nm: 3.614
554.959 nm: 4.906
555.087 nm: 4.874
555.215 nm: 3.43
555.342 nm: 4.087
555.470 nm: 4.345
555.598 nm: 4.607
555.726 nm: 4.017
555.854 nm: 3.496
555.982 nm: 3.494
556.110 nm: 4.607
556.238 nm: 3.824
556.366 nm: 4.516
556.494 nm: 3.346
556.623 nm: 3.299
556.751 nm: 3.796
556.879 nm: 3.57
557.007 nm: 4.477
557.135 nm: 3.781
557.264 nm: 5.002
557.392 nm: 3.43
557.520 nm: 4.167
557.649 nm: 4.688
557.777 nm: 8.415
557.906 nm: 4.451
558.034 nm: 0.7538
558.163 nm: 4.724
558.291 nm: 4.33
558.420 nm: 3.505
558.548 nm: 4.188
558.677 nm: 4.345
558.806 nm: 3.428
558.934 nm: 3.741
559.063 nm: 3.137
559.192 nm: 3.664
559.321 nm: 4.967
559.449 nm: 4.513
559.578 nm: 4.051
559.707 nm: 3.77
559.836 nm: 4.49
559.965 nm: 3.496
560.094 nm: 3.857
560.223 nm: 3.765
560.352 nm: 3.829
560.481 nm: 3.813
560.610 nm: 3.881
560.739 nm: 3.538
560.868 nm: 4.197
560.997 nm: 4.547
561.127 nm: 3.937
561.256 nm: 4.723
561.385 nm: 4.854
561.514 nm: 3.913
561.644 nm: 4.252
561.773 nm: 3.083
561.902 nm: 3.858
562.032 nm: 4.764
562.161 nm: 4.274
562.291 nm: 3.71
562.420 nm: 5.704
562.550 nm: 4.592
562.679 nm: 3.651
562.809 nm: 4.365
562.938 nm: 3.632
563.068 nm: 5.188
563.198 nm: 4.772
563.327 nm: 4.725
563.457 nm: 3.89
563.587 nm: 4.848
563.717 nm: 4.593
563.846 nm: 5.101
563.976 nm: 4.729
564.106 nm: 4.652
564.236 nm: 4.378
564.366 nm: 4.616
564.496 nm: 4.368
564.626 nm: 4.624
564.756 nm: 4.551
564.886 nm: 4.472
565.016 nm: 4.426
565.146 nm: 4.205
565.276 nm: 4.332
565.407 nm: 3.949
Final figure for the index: 0.26 nm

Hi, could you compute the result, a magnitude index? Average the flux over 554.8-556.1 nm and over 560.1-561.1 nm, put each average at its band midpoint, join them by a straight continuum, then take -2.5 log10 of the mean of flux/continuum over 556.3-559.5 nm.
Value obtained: -0.02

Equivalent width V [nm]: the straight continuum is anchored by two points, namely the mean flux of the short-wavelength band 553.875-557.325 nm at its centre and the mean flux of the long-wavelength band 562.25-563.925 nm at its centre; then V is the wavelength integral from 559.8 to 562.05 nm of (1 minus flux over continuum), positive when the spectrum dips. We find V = 0.20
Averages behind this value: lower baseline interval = 4.09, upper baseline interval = 4.54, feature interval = 4.02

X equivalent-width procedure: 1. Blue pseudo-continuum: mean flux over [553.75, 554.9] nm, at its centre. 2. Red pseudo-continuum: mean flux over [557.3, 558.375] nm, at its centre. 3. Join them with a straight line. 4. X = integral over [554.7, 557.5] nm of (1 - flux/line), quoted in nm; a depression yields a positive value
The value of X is 0.13 nm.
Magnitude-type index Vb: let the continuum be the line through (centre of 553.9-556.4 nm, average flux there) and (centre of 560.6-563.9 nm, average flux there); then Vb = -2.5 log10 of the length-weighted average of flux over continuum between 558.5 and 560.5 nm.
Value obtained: 0.09 mag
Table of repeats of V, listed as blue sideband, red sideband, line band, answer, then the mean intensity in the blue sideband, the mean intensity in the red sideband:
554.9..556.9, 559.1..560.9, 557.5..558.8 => -0.11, 4.02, 3.97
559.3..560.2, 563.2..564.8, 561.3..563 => 0.07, 4.11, 4.6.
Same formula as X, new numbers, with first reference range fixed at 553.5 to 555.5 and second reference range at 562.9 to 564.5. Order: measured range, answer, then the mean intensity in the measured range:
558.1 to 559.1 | 0.095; 3.95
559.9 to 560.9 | 0.149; 3.79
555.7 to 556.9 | 0.128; 3.8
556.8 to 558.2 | 0.002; 4.3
